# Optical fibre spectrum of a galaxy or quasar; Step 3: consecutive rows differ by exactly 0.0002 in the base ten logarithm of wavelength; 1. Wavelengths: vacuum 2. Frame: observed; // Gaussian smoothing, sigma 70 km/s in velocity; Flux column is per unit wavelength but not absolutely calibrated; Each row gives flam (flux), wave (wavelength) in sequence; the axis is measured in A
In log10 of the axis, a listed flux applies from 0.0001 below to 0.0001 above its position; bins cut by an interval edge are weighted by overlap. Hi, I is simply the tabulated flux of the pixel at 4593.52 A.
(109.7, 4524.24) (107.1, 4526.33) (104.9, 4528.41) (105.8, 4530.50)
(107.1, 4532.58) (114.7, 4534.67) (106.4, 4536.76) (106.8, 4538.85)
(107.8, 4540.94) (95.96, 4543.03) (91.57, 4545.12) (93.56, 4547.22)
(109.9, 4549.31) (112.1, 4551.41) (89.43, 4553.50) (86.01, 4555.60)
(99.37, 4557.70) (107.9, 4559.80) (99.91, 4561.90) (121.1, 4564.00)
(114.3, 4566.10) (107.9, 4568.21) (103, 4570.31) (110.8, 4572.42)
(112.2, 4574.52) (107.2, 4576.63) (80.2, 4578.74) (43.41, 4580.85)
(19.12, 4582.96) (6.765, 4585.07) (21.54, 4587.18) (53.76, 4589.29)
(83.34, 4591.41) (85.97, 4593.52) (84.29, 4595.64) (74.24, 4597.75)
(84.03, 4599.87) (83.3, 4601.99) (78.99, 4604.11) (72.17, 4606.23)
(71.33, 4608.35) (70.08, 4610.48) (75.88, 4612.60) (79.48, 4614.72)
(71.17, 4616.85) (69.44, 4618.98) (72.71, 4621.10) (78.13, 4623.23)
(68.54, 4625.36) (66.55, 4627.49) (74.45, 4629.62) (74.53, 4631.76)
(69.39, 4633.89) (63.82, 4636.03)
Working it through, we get 85.97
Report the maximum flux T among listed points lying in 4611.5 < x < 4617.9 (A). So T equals 79.48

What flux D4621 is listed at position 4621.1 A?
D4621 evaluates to 72.71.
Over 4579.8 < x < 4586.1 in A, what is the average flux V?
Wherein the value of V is 23.1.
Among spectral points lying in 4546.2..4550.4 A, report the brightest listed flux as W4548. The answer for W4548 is 109.9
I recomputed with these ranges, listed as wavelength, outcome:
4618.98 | 69.44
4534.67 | 114.7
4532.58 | 107.1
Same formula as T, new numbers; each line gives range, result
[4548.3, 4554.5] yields 112.1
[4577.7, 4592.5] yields 83.34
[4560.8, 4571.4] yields 121.1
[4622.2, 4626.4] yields 78.13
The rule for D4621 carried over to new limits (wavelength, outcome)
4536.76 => 106.4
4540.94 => 107.8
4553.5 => 89.43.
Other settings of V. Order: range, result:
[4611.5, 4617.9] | 75.5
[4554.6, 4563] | 98.5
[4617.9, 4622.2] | 71.2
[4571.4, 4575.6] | 112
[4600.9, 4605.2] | 81.1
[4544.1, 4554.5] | 99.4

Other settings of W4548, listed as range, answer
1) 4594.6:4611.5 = 84.29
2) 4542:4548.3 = 95.96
